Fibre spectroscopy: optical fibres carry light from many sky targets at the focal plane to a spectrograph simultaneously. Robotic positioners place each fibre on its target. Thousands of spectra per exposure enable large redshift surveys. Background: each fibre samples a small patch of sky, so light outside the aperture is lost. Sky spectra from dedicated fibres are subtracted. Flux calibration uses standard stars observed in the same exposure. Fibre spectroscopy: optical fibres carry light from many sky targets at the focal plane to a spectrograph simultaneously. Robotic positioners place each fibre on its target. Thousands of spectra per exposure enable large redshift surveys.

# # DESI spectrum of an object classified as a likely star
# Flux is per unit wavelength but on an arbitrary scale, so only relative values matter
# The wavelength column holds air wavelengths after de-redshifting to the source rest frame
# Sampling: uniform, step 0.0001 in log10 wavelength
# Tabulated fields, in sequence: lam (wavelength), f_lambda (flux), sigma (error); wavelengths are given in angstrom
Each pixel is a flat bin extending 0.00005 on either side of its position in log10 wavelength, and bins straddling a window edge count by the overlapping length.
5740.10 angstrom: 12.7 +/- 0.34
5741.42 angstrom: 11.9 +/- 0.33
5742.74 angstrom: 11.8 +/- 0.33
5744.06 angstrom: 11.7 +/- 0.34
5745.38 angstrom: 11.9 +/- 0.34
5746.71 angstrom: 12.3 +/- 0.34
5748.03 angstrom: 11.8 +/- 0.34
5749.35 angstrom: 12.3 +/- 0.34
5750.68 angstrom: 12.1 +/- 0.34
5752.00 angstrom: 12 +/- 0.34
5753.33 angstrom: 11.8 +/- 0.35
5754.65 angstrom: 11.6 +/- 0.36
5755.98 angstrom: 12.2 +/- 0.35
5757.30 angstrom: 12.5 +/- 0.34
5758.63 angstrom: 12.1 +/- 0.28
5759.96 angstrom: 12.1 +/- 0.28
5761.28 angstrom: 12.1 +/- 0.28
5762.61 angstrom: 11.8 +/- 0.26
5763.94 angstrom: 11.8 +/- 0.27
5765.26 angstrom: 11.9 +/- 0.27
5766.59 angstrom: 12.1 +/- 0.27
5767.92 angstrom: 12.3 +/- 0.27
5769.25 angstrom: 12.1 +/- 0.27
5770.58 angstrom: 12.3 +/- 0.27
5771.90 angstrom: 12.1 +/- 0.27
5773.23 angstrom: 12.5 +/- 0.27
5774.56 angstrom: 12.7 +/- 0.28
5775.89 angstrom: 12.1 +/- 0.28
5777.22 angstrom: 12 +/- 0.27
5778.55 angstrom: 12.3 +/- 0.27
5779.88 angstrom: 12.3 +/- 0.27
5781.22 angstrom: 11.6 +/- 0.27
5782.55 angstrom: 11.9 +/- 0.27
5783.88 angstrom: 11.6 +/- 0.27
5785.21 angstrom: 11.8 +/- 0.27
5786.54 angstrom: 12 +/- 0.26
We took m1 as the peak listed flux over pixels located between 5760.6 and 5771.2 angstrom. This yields 12.3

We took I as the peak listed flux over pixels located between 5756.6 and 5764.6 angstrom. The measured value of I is 12.5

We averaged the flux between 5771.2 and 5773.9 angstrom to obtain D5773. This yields 12.3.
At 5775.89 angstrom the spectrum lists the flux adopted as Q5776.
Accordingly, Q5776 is 12.1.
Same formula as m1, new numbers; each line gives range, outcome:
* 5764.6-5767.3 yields 12.1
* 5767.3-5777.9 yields 12.7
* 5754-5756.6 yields 12.2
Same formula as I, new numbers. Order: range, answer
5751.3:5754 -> 12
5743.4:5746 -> 11.9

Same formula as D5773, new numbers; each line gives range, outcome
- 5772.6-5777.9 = 12.3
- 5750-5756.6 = 11.9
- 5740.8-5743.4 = 11.9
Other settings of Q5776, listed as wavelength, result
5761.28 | 12.1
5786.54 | 12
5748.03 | 11.8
